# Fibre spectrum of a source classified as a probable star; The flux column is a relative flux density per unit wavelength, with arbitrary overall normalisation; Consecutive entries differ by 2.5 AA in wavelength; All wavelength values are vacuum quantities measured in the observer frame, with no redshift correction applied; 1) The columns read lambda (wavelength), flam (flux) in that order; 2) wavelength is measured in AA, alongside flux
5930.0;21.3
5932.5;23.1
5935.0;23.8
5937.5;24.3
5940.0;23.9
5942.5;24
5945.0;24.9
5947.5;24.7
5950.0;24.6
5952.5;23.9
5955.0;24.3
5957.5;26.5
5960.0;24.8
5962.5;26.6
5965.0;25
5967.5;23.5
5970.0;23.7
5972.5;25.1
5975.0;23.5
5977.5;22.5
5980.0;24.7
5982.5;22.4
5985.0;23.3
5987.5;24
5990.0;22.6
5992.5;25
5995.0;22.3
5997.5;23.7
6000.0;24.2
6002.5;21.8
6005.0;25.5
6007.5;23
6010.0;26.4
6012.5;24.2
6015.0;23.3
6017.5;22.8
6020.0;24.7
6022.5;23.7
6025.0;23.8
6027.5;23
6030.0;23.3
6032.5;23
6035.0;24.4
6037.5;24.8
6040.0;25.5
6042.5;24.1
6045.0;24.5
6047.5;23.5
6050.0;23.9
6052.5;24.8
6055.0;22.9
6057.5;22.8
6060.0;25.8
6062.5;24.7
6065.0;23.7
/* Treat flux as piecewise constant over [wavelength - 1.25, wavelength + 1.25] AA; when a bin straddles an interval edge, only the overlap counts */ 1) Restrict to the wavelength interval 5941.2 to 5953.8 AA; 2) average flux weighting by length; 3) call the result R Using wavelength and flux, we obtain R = 24.4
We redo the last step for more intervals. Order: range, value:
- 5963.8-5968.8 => 24.2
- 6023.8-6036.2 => 23.5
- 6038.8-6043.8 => 24.8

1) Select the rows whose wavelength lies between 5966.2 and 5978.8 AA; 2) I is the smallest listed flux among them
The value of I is 22.5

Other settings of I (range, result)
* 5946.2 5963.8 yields 23.9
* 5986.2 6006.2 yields 21.8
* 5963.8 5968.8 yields 23.5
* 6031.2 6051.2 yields 23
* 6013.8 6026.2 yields 22.8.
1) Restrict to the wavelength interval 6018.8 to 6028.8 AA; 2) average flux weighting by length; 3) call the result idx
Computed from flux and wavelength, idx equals 23.8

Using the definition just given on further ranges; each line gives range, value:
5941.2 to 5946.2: 24.4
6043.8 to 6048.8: 24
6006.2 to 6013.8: 24.5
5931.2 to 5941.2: 23.8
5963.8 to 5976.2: 24.2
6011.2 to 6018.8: 23.5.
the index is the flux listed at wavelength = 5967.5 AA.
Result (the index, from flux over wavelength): 23.5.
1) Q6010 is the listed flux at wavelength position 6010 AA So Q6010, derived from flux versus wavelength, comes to 26.4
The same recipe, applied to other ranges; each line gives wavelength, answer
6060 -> 25.8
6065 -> 23.7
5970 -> 23.7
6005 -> 25.5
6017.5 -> 22.8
